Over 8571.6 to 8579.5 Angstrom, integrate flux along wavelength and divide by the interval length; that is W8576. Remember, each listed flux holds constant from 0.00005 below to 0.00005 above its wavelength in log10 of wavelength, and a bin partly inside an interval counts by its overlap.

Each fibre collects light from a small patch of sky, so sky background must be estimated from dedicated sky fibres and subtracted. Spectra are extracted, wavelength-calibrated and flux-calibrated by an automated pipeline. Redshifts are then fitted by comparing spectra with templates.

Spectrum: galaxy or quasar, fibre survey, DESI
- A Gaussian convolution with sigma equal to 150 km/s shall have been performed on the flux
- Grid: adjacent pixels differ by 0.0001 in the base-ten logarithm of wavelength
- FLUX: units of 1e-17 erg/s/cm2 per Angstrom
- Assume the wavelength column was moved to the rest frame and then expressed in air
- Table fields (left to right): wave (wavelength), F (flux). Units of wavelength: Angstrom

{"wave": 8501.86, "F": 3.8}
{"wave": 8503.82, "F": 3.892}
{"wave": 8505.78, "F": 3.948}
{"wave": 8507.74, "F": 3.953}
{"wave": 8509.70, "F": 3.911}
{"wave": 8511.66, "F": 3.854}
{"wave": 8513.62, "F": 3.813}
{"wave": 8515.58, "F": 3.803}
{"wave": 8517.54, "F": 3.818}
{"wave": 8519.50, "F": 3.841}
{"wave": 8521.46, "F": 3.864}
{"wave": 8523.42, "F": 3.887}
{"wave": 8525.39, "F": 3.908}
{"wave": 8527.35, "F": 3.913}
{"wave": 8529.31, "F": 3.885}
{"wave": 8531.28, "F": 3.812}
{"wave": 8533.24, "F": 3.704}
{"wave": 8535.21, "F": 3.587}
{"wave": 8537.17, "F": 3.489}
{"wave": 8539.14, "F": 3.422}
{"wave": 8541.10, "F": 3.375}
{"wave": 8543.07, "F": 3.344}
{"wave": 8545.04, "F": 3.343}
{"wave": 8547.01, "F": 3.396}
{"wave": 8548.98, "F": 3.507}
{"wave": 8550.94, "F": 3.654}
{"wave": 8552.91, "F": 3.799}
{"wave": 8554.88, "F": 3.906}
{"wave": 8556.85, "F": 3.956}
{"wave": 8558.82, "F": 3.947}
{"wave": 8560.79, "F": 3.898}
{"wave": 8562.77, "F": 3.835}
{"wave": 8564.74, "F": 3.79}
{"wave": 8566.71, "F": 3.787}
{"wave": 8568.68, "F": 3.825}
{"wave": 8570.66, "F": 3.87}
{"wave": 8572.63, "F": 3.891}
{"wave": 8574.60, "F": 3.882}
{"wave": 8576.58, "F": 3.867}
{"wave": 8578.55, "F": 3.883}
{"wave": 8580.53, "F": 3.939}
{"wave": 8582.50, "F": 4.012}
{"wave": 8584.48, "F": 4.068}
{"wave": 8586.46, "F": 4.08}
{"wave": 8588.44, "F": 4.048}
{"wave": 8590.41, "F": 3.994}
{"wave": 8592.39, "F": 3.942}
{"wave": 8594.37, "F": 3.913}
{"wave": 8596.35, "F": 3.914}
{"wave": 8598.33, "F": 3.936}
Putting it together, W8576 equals 3.88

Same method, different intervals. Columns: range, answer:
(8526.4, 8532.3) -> 3.87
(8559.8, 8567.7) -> 3.83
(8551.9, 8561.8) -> 3.9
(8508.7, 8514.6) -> 3.86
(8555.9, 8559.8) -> 3.95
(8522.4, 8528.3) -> 3.9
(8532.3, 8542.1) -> 3.51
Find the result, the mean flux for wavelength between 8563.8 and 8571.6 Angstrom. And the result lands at 3.82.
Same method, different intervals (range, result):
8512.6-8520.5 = 3.82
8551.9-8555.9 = 3.85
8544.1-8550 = 3.42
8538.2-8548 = 3.37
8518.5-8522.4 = 3.86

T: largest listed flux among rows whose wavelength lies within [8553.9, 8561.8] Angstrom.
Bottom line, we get 3.956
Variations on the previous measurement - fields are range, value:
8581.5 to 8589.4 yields 4.08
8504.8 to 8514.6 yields 3.953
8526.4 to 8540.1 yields 3.913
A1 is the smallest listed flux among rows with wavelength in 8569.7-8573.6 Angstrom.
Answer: 3.87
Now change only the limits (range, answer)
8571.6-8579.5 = 3.867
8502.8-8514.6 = 3.813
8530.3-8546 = 3.343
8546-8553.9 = 3.396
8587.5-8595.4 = 3.913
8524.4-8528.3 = 3.908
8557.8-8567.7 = 3.787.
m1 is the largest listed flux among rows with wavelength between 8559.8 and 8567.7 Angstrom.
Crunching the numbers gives 3.898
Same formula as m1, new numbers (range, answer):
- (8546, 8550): 3.507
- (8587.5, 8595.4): 4.048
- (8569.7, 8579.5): 3.891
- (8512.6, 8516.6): 3.813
